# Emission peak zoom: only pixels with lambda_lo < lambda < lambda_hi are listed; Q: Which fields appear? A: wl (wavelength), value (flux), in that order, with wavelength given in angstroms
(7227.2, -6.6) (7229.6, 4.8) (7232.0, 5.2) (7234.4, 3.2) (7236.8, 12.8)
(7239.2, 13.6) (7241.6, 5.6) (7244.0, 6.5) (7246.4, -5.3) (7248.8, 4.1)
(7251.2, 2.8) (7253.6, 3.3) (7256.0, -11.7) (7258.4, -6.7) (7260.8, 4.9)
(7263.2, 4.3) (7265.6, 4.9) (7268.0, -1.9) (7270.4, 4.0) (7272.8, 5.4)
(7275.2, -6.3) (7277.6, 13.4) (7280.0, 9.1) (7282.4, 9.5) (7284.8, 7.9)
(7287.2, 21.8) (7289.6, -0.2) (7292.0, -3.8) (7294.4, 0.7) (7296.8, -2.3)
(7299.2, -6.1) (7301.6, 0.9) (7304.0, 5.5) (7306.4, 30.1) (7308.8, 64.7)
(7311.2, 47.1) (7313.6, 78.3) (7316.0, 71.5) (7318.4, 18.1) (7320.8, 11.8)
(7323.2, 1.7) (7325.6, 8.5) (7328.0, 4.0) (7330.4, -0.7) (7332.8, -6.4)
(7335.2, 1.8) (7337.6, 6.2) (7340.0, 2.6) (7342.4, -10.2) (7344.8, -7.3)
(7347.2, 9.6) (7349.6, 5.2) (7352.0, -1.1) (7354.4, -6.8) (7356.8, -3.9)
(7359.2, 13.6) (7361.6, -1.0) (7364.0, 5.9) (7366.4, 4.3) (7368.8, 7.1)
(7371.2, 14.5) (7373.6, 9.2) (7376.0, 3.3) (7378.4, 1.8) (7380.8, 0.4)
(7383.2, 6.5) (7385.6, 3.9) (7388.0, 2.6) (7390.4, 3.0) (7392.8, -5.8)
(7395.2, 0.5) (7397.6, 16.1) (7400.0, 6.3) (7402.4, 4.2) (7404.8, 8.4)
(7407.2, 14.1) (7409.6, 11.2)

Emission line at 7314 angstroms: [O II]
